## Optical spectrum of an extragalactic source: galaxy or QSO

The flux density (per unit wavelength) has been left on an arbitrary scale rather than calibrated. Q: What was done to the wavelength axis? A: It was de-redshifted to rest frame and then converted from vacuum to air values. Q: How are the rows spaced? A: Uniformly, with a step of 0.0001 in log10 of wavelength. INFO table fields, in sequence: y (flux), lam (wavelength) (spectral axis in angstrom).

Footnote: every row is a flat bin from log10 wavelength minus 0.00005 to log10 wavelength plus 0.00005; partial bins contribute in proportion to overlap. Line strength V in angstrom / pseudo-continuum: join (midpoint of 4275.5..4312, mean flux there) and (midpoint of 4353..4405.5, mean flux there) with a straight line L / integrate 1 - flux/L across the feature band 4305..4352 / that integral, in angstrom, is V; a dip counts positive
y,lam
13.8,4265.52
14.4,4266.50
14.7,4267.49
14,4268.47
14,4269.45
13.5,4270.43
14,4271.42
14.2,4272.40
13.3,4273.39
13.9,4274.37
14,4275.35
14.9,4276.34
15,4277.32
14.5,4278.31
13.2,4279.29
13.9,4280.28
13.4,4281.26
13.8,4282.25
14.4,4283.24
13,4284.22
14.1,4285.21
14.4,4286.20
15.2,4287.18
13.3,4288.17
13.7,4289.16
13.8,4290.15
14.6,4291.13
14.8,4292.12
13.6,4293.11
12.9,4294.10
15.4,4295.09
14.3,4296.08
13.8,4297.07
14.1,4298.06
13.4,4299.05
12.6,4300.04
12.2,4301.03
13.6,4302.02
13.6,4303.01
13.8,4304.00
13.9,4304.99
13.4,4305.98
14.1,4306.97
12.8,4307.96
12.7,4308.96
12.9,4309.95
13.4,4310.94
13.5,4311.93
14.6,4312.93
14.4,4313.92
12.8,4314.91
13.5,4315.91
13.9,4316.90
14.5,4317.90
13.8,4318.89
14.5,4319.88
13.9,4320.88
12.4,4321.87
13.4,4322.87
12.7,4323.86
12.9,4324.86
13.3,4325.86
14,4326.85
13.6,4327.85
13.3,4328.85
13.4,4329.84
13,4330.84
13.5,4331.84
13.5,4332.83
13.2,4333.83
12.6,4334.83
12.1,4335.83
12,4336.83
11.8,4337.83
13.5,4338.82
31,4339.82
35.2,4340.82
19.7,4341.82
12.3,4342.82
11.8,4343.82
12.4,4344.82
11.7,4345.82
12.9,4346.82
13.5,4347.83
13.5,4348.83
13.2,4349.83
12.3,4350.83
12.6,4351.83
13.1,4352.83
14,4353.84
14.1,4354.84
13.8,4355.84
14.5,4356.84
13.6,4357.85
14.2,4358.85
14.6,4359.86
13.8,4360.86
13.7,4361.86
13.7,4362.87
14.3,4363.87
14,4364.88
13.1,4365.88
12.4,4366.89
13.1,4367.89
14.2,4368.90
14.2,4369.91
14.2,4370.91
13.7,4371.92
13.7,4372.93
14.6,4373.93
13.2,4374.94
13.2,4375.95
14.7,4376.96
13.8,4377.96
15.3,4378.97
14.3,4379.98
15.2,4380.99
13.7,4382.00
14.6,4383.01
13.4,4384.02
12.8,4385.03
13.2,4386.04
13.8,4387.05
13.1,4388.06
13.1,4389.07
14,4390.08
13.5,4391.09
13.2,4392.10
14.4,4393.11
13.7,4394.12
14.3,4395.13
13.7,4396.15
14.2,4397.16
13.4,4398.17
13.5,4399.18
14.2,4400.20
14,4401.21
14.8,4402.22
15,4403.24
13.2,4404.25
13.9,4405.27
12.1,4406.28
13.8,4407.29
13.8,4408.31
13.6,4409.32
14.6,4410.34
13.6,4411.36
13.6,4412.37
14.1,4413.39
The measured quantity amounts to -1.1 angstrom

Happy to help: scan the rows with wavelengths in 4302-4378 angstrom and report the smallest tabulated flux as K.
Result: 11.7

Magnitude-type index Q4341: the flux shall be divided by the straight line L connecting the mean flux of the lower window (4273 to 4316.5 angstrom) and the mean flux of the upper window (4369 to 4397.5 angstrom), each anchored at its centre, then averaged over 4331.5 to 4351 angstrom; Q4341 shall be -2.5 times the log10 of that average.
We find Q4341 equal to -0.10 mag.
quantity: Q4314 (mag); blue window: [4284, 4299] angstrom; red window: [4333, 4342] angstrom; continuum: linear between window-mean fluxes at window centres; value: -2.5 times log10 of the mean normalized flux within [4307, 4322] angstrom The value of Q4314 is 0.17 mag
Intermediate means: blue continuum 14.1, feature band 13.6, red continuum 17.7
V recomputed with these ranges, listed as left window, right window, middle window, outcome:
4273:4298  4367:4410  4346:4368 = 0.59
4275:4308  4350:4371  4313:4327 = 0.21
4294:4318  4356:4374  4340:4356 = -1.54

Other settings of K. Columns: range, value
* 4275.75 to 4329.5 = 12.2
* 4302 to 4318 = 12.7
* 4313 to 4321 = 12.8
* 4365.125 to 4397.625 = 12.4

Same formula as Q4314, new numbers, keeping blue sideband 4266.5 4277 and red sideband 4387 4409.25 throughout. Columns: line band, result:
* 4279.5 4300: 0.01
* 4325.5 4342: -0.13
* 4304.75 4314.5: 0.03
